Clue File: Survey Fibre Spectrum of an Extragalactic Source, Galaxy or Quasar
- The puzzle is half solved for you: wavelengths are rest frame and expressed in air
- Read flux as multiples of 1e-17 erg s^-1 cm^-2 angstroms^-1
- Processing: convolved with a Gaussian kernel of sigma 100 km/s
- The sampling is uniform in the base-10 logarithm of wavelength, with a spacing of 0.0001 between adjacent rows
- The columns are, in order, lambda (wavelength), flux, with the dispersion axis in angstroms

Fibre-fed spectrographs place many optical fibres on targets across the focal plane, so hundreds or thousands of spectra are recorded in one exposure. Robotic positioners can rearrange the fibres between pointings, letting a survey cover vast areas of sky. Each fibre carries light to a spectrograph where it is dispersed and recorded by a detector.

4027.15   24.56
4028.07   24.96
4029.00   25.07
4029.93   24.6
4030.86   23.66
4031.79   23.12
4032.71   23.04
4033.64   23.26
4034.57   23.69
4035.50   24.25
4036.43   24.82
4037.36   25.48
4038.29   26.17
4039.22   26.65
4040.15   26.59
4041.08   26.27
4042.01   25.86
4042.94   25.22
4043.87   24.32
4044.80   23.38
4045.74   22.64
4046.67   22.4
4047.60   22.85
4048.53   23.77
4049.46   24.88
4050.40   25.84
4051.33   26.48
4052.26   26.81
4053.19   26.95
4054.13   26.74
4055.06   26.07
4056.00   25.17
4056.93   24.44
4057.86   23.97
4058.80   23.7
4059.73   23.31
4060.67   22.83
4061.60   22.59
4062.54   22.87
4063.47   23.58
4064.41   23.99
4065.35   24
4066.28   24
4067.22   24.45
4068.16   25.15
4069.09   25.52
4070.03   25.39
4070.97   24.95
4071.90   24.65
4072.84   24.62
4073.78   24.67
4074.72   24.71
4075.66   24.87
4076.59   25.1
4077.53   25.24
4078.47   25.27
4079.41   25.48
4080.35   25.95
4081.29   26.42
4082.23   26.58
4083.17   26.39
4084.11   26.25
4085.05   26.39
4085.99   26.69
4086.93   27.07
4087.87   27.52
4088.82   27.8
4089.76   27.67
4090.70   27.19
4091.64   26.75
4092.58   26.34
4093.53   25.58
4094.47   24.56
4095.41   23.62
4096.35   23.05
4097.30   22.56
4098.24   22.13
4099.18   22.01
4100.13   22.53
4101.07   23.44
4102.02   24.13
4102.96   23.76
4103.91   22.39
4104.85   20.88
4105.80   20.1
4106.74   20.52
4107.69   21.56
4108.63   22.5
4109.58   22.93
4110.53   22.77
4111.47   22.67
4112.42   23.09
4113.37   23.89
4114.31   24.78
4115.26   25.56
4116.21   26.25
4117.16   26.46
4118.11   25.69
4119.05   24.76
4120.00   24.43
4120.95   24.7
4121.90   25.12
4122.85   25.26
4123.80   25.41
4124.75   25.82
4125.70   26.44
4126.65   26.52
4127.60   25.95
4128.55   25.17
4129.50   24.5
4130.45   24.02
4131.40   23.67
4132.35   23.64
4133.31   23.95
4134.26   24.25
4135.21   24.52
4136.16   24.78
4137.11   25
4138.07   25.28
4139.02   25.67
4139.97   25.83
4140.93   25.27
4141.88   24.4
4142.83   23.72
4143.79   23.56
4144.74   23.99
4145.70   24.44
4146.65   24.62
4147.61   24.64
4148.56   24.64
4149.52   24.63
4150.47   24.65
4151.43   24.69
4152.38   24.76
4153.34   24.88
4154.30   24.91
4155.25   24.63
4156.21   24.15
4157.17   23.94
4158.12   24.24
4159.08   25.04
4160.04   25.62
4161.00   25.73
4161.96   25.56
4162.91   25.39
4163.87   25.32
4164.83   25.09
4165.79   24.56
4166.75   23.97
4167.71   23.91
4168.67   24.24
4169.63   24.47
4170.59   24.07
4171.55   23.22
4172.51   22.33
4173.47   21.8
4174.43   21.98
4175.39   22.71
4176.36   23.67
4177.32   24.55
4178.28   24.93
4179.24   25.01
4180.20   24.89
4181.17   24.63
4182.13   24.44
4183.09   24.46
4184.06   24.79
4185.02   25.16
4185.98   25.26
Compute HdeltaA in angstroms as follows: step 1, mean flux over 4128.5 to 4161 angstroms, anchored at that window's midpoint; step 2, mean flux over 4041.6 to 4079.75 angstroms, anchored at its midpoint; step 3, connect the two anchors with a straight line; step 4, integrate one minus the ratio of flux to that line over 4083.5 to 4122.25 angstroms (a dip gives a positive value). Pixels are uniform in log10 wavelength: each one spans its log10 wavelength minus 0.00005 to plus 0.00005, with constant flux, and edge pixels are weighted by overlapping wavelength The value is 0.4 angstroms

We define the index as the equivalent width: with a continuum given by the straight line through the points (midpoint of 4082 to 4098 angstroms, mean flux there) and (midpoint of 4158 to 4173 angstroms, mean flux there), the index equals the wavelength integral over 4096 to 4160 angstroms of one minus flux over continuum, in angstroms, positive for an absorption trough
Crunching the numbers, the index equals 2.6 angstroms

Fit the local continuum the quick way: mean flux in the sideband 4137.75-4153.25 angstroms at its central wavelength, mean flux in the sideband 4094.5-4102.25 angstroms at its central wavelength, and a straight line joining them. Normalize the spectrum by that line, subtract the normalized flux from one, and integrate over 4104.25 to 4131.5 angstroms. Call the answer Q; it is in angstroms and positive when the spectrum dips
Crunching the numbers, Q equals -0.56 angstroms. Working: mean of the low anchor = 23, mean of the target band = 24.2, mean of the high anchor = 24.7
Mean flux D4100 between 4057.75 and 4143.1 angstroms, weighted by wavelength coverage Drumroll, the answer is 24.6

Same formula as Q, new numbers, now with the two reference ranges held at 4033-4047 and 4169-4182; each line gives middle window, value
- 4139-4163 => -0.8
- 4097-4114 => 1.3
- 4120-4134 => -0.5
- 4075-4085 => -0.5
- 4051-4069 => 0.0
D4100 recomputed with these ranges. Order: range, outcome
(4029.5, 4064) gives 24.5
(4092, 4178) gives 24.2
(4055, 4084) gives 24.7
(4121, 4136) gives 24.9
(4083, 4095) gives 26.6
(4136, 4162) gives 24.7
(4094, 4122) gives 23.4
